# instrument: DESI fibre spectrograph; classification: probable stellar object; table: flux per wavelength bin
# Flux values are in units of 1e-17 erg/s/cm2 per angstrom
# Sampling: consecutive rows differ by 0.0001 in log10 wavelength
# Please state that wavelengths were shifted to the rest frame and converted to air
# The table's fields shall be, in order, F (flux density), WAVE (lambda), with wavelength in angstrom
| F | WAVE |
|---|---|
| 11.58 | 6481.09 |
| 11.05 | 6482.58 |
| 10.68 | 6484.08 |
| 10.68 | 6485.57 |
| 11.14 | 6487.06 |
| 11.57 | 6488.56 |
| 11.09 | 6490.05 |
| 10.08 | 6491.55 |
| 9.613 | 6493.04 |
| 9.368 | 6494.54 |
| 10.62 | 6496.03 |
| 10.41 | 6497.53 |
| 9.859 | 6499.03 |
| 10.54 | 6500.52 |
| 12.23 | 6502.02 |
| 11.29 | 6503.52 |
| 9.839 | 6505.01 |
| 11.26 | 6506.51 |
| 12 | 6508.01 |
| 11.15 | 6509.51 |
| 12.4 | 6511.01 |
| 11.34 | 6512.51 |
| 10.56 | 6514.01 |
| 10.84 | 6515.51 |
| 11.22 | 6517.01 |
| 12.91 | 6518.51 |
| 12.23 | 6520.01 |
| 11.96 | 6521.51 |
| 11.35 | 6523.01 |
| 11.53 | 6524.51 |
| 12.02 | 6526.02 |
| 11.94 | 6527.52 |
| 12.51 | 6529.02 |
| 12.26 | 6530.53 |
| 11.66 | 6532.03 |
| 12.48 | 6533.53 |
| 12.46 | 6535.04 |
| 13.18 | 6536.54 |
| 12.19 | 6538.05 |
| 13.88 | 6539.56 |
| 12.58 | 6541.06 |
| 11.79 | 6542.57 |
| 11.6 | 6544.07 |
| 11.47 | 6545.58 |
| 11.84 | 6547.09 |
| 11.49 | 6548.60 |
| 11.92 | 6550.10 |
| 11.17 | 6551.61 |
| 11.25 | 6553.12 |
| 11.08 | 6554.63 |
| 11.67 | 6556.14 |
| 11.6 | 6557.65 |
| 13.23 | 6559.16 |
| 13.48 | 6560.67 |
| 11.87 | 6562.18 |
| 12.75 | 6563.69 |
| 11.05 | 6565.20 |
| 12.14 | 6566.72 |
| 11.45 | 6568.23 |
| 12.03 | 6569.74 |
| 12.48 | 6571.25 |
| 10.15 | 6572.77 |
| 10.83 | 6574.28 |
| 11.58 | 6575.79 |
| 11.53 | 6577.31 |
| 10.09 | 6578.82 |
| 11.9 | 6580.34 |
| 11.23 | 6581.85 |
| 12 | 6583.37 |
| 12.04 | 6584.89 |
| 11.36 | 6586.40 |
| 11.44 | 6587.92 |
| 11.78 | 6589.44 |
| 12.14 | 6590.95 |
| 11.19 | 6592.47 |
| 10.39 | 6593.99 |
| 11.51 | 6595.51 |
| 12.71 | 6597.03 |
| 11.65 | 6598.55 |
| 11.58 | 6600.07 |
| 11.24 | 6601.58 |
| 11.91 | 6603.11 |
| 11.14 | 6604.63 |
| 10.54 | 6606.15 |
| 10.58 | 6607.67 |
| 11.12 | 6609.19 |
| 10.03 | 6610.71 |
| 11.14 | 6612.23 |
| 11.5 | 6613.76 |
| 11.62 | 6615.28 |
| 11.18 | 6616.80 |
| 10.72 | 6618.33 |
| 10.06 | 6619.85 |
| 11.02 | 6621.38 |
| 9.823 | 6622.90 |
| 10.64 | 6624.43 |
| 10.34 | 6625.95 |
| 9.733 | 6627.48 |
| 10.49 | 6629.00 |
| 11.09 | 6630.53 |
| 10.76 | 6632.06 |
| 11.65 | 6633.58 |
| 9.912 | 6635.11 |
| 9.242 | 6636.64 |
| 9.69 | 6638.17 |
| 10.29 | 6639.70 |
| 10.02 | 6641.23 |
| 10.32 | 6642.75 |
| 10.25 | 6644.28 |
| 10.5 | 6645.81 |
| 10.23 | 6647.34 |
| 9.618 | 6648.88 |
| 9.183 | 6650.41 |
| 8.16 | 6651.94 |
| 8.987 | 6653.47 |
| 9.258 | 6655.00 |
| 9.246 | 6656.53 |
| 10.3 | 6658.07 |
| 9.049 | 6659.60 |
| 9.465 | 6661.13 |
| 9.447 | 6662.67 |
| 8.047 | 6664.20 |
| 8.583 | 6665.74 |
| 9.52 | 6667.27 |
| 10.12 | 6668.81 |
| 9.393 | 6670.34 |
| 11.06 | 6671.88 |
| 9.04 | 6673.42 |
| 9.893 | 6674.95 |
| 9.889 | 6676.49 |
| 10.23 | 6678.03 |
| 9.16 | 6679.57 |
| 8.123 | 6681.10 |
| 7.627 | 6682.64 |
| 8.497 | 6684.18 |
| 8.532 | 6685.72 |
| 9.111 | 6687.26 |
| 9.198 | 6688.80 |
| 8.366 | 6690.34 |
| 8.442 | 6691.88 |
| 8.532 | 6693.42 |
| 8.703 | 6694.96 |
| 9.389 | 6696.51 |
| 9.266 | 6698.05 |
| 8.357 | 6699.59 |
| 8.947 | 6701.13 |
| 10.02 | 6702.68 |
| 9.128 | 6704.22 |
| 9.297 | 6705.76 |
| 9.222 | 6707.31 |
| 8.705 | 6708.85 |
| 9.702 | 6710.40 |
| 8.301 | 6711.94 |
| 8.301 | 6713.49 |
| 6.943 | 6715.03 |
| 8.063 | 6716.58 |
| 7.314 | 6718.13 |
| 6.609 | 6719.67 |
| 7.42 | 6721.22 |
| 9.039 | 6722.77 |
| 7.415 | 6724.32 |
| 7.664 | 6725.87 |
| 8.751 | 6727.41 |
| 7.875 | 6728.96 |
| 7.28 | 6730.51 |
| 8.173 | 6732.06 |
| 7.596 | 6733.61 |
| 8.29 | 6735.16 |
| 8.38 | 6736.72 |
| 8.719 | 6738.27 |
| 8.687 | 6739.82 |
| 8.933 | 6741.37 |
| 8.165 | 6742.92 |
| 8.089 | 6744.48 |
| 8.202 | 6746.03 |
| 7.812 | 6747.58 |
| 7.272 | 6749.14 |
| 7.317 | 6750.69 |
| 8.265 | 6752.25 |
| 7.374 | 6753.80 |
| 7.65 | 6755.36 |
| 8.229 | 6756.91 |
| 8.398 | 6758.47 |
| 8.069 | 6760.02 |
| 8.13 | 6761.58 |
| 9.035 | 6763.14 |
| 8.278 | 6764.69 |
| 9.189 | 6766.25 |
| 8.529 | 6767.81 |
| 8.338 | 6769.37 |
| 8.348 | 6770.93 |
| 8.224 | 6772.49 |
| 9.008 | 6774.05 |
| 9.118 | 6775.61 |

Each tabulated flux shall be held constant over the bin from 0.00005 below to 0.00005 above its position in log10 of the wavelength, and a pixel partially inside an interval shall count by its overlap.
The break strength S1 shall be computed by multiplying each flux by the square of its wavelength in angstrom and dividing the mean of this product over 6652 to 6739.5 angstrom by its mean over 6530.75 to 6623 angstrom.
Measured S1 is 0.8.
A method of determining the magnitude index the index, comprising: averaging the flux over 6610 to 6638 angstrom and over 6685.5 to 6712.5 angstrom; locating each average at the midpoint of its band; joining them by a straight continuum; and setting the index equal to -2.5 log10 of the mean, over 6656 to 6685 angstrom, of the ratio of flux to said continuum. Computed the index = 0.03 mag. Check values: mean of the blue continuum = 10.6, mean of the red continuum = 8.97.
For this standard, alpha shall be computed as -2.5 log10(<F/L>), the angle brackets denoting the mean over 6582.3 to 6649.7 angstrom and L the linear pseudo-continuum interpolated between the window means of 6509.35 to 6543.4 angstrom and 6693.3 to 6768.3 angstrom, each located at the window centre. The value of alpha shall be -0.05 mag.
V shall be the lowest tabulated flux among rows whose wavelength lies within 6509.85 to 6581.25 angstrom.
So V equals 10.09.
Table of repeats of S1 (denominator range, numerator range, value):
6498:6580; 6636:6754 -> 0.79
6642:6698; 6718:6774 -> 0.90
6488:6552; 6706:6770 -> 0.75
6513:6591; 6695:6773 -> 0.74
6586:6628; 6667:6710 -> 0.84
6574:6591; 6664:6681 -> 0.85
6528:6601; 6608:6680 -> 0.87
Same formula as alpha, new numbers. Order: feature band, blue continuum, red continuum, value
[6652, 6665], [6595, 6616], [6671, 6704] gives 0.08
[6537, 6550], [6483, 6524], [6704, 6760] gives -0.15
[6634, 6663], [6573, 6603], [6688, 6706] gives 0.05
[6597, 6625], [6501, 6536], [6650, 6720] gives -0.09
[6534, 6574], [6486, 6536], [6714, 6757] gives -0.13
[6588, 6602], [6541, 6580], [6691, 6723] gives -0.06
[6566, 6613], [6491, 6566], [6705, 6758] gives -0.08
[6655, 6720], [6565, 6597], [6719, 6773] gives 0.04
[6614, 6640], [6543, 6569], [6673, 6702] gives -0.03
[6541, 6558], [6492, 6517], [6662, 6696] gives -0.12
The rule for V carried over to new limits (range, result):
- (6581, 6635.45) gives 9.733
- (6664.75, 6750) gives 6.609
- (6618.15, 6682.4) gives 8.047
